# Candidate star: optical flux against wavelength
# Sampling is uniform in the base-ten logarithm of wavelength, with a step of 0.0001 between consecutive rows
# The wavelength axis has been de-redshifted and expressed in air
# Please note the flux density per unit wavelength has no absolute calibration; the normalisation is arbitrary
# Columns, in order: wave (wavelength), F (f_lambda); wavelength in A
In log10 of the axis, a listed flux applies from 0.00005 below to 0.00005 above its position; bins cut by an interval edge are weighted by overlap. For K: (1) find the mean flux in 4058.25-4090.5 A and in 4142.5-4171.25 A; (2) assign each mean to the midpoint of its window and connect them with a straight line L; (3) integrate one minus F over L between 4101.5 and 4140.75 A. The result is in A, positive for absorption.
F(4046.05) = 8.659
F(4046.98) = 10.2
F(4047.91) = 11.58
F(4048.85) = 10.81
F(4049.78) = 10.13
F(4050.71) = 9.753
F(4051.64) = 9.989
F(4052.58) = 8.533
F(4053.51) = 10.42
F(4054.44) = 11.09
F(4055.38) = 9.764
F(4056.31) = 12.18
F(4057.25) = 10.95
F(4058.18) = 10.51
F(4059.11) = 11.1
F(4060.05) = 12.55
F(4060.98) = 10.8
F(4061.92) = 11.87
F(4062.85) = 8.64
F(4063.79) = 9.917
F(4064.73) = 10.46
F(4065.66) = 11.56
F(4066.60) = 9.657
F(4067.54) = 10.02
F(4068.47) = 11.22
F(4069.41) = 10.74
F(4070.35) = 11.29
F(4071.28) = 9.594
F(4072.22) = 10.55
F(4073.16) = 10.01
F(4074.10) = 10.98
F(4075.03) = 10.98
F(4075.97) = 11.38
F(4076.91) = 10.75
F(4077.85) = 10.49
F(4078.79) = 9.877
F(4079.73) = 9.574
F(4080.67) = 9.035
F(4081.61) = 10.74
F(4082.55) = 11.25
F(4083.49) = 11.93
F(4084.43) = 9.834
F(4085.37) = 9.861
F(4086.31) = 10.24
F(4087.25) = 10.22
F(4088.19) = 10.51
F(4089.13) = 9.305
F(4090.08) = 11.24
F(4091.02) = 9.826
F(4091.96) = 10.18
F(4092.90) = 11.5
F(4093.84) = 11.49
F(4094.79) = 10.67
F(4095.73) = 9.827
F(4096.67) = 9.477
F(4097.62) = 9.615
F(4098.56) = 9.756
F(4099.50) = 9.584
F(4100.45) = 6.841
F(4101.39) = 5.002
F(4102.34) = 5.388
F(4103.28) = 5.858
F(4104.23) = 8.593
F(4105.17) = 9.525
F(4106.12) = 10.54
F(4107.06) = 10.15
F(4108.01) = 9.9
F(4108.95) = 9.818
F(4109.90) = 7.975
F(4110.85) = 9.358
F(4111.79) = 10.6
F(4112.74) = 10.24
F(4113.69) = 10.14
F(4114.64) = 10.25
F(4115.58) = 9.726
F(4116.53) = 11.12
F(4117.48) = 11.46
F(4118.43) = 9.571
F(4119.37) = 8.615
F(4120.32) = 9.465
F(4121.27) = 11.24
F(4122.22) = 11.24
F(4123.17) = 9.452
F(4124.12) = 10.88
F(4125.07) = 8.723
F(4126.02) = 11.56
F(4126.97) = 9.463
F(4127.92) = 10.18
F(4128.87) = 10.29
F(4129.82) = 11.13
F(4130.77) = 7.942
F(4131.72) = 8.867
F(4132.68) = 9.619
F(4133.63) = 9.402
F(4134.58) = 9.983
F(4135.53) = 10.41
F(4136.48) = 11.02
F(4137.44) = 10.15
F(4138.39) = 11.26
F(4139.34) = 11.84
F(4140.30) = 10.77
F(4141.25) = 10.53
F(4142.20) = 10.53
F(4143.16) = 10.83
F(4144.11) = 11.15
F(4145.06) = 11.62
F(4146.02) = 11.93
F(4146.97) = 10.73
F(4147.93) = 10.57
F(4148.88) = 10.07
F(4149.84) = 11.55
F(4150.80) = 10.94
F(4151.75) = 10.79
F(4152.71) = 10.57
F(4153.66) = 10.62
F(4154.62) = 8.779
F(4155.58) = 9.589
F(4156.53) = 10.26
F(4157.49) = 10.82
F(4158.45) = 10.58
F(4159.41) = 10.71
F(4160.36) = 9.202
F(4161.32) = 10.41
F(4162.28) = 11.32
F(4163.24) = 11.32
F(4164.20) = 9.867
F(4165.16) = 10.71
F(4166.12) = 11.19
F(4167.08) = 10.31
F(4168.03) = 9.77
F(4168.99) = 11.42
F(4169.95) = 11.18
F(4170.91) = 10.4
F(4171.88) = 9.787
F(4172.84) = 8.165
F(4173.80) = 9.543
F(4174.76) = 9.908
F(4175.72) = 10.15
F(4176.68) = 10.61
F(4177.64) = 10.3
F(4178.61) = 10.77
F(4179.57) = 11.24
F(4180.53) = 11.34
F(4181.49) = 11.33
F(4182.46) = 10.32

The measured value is 2.93 A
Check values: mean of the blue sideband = 10.5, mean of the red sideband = 10.6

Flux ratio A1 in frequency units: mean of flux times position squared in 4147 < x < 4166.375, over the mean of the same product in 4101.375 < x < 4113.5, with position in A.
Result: 1.21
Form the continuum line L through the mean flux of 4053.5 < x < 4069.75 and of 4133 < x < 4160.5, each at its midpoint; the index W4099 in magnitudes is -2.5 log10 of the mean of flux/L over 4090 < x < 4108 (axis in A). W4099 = 0.165 mag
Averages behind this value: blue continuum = 10.8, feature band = 9.19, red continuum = 10.6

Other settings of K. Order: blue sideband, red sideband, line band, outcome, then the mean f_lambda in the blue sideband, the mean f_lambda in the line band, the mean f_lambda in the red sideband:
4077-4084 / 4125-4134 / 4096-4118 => 1.92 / 10.4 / 9.18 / 9.76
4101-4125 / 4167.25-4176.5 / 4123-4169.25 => -3.05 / 9.45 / 10.4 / 10.1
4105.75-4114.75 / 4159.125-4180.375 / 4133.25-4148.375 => -0.99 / 9.87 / 10.8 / 10.4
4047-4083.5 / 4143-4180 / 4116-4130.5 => 0.37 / 10.6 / 10.3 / 10.5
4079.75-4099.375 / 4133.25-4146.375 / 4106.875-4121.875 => 0.81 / 10.3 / 9.98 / 10.8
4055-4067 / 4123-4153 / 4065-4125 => 3.89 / 10.8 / 9.96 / 10.5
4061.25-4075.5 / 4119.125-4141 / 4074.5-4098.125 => 0.03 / 10.5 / 10.4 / 10.2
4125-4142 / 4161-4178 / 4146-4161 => -0.21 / 10.2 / 10.4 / 10.4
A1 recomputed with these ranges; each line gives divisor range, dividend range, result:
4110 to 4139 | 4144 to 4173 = 1.06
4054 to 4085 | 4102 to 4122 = 0.92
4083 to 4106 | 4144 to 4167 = 1.16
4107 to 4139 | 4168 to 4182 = 1.06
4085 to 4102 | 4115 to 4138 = 1.06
